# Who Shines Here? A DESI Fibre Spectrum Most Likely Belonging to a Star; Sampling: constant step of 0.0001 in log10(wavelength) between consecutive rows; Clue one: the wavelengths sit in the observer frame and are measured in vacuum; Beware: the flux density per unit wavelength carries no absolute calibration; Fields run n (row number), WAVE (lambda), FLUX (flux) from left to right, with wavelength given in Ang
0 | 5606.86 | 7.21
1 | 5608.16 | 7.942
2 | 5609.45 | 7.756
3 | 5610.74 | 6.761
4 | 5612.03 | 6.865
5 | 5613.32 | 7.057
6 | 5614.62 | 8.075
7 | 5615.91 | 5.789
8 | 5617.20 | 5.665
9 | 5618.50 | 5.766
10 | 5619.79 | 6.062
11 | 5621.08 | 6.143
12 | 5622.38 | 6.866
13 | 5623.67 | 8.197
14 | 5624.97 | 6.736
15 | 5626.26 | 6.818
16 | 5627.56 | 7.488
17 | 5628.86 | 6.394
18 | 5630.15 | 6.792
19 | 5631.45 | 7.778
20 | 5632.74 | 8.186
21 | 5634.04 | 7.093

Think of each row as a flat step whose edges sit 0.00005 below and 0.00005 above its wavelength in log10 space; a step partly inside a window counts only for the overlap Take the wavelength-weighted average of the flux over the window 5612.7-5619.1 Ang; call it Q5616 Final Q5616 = 6.47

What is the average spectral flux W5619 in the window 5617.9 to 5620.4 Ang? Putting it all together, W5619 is 5.92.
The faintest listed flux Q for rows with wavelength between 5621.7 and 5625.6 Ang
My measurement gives 6.736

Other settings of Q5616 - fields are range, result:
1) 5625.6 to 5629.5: 6.89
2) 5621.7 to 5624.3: 7.51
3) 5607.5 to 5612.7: 7.33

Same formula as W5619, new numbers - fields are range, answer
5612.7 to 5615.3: 7.53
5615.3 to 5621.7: 5.89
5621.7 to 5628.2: 7.21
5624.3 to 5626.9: 6.79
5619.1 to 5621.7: 6.11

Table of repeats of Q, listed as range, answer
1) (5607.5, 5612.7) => 6.761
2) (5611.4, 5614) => 6.865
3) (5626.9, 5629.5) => 6.394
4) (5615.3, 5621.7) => 5.665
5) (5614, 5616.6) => 5.789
